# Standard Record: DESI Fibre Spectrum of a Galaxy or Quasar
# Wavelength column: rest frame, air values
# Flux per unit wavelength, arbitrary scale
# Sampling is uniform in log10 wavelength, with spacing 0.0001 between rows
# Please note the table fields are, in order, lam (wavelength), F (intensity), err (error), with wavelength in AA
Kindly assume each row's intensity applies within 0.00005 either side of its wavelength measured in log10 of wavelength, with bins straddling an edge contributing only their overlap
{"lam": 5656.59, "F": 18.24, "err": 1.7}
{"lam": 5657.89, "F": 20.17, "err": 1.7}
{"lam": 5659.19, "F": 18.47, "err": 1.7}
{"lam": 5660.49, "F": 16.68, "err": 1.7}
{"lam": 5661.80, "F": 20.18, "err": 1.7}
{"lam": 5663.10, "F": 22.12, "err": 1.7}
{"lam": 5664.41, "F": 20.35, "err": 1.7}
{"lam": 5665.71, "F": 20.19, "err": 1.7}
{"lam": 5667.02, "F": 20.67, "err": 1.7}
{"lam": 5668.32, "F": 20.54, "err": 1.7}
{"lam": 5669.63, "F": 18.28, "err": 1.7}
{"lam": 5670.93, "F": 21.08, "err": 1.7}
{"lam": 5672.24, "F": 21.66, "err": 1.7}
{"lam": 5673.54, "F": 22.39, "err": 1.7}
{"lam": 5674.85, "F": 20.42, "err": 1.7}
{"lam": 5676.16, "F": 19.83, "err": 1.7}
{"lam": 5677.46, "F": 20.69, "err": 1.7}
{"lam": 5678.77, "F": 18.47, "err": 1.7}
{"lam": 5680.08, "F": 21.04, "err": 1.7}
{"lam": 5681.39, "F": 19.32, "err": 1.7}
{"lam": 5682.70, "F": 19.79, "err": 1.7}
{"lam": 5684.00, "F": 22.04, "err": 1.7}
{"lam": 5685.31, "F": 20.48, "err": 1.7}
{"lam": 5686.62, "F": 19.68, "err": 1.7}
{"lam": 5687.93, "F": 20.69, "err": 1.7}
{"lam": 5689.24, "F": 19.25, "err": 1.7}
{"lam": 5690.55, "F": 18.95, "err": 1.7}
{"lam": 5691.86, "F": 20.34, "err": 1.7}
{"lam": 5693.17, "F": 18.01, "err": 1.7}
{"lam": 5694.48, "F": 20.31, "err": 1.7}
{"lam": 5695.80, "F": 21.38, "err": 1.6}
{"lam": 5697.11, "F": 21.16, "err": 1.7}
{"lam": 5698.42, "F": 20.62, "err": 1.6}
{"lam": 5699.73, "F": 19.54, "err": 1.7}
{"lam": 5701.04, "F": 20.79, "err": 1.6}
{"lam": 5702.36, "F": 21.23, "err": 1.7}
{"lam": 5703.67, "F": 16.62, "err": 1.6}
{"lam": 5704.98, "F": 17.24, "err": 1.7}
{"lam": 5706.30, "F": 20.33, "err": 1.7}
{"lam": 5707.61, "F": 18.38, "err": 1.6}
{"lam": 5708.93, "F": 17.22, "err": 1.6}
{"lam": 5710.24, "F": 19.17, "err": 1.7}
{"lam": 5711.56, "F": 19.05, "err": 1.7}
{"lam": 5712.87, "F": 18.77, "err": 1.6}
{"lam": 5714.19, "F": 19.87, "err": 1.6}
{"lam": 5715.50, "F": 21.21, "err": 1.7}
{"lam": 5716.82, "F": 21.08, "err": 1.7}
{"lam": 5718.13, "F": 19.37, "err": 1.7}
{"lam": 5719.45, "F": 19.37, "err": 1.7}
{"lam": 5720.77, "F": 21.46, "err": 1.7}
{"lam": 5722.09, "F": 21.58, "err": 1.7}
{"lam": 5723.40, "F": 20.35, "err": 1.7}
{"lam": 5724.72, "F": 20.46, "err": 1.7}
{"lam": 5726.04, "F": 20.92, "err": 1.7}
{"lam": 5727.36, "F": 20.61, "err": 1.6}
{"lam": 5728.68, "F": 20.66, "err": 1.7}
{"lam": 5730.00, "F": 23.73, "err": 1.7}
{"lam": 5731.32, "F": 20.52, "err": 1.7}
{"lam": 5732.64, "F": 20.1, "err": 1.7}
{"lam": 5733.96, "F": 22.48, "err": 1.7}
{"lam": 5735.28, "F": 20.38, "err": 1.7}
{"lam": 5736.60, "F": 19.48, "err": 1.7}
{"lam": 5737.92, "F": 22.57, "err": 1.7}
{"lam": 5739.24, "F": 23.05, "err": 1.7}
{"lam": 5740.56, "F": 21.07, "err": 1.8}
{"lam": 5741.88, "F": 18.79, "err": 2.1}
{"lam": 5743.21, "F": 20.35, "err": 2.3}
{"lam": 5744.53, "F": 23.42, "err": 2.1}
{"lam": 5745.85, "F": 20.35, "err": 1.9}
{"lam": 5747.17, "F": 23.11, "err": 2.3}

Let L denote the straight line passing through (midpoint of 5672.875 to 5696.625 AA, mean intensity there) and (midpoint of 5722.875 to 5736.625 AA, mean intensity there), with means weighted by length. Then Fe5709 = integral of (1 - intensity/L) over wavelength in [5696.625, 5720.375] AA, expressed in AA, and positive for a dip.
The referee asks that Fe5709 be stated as 1.2 AA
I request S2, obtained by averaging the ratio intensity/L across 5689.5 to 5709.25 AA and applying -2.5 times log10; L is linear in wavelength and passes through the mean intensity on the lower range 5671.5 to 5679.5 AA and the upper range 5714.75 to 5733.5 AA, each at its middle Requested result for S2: 0.06 mag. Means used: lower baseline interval 20.6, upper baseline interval 20.8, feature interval 19.5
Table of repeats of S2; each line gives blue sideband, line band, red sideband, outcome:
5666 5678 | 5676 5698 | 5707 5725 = 0.01 mag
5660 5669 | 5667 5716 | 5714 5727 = 0.02 mag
